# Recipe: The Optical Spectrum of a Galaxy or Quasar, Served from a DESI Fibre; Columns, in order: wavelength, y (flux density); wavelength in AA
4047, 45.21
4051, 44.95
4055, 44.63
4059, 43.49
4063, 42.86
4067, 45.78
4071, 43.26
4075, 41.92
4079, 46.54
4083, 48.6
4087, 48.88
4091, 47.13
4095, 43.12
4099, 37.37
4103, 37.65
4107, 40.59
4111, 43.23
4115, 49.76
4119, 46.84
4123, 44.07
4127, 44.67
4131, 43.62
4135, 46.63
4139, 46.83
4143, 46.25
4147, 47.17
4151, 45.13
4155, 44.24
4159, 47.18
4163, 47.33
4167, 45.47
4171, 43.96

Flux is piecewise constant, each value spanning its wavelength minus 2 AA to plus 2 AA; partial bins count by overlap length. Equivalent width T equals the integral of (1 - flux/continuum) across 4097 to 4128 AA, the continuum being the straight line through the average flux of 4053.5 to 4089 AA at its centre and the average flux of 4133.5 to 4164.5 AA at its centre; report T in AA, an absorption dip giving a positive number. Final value 1.9 AA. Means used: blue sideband 45.1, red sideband 46.3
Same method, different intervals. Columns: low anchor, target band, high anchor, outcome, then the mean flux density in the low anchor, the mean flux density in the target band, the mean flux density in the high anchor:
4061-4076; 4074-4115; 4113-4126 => 1.17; 43.6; 43.8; 46.7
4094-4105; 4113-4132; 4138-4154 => -1.51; 39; 45.9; 46.2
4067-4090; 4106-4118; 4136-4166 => 0.27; 45.9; 45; 46.3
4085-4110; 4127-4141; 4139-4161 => -0.18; 42.5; 45.5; 46.1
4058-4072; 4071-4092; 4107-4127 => -0.90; 43.9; 46.3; 45.3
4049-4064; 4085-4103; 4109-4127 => 0.69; 44.1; 43.4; 45.8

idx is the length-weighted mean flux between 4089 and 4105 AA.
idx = 41.3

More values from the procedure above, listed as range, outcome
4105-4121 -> 45.1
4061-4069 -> 44.3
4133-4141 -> 46.7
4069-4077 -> 42.6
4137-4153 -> 46.3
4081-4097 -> 46.9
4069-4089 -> 45.8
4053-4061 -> 44.1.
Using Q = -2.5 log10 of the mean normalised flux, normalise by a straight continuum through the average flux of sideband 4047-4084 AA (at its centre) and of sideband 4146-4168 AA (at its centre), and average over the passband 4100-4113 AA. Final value 0.13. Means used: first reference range 44.6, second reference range 46.1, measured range 40.2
